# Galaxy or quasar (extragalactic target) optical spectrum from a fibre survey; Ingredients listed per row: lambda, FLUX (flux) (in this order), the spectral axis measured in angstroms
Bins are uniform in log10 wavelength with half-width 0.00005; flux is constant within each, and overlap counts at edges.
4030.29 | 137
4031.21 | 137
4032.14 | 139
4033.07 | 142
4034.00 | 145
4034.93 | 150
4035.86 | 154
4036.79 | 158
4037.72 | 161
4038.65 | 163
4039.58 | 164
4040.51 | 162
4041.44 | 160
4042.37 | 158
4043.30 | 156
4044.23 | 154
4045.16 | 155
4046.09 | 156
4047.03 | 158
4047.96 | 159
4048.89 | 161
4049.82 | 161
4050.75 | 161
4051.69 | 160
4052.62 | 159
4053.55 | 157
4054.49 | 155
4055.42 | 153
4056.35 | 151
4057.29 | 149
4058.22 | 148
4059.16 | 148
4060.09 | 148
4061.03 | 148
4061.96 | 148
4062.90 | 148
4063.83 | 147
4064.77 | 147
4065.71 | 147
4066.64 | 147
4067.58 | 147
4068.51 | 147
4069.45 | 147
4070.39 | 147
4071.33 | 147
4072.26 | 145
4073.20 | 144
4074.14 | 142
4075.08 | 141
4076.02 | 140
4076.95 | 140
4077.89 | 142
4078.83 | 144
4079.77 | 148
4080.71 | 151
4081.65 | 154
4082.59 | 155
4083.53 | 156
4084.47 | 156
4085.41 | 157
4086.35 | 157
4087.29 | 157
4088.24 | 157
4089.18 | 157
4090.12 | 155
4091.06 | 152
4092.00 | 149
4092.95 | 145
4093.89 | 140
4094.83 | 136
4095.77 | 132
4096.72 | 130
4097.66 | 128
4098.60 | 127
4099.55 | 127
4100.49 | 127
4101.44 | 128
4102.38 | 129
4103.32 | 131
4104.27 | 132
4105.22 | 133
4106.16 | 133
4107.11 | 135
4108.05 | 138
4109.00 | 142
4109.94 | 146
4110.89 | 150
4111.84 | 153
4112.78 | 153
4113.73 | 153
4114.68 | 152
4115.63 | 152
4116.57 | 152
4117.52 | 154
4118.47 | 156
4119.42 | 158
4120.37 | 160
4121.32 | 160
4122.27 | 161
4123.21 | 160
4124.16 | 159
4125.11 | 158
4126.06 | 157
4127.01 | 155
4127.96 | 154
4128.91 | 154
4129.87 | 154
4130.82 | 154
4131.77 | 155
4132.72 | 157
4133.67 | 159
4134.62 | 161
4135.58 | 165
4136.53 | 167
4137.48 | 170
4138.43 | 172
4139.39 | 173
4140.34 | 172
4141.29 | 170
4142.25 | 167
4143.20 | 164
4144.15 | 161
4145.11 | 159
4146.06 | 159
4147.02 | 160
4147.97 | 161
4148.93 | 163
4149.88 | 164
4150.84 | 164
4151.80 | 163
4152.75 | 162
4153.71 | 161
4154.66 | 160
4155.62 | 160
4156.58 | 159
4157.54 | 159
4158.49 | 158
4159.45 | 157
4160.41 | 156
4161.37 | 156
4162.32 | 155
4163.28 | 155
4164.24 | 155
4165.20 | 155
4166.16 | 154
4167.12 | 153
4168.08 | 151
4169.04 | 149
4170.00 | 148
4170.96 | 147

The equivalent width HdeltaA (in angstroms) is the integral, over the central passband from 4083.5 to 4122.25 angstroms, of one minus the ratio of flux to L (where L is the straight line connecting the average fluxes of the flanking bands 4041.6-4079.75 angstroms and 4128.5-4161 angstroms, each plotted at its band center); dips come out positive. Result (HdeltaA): 2.7 angstroms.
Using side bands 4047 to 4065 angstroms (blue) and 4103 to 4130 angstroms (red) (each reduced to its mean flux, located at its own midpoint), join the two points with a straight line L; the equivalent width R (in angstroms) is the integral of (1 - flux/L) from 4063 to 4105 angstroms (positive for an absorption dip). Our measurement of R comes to 2.2 angstroms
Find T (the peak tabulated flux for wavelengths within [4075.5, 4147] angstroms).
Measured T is 173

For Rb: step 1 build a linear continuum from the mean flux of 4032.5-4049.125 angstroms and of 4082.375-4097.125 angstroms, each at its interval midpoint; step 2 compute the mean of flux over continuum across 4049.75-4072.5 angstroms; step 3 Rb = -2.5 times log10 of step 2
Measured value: 0.02 mag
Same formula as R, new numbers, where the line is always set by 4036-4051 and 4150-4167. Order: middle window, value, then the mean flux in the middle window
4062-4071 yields 0.7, 147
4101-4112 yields 1.5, 137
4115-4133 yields 0.2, 156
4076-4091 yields 0.6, 152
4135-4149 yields -0.6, 166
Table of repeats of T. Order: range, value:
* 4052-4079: 159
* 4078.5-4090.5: 157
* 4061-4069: 148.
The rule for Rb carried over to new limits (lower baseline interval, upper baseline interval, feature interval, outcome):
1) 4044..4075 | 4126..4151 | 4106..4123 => 0.054 mag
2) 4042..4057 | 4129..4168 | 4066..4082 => 0.089 mag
